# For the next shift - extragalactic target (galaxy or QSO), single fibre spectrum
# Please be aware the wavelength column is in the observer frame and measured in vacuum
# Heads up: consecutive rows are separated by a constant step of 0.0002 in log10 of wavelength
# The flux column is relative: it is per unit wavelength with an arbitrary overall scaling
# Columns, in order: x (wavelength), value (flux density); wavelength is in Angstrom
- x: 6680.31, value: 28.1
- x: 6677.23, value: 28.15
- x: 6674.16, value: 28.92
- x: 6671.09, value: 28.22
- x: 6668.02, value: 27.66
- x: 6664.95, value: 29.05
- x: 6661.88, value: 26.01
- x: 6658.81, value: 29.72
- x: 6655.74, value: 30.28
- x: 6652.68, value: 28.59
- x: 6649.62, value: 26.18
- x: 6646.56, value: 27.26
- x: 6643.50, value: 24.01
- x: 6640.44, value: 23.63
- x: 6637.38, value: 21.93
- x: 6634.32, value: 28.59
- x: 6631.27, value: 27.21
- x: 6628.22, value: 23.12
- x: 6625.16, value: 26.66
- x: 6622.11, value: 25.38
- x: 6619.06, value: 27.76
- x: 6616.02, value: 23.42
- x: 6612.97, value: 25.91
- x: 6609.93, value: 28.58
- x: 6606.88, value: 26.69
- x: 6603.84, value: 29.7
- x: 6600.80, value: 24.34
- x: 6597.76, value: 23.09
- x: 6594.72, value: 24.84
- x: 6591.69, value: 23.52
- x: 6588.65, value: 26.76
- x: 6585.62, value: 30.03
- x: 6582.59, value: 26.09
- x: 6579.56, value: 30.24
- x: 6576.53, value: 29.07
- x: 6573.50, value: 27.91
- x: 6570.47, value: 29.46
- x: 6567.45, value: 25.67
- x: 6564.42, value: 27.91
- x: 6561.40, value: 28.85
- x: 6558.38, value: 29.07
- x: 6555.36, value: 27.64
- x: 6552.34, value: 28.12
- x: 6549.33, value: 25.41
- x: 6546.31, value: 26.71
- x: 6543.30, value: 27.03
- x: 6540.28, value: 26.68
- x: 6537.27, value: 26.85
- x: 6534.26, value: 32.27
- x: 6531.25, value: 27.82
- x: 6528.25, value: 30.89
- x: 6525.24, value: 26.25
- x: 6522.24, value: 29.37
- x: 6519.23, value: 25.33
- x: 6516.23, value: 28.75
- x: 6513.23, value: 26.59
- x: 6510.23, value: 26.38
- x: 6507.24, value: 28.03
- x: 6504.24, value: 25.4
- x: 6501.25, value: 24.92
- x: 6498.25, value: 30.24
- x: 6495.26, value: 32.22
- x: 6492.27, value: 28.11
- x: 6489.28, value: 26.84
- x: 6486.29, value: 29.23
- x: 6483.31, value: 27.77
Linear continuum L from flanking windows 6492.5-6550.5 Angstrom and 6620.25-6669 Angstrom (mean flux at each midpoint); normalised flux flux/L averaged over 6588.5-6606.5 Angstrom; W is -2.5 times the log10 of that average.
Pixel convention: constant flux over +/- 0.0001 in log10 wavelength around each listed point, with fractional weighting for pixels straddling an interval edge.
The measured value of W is 0.07 mag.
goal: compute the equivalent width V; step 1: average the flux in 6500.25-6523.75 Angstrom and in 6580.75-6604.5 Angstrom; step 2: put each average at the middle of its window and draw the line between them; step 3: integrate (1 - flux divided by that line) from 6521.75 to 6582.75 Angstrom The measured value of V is -3.8 Angstrom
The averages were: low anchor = 26.9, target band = 28.1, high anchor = 26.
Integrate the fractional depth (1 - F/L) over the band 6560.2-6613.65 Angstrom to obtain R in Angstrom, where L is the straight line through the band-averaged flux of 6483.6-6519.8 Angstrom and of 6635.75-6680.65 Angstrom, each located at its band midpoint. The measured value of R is 0.5 Angstrom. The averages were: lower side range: 27.7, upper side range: 27.2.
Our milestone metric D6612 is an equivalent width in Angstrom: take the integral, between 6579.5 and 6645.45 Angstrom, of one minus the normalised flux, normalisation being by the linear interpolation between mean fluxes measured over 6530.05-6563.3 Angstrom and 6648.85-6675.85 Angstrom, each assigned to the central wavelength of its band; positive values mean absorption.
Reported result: 5.3 Angstrom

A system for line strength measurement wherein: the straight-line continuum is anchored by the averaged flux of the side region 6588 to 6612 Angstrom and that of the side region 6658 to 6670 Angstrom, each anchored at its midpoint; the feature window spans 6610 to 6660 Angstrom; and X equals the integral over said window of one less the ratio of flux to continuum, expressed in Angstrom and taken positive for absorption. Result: 1.5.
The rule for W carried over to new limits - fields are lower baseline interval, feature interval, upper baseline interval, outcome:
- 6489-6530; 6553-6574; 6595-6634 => -0.05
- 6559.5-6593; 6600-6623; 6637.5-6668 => 0.03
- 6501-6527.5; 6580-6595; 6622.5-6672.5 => 0.01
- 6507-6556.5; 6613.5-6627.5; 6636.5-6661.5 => 0.05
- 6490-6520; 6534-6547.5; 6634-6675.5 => 0.00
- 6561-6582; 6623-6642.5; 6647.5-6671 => 0.13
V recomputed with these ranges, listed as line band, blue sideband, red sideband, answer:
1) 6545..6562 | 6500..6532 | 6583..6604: -0.66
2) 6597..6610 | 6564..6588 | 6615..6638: 0.20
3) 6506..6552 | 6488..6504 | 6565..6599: 0.24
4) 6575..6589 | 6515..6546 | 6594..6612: -0.94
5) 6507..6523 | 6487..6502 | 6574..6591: 0.72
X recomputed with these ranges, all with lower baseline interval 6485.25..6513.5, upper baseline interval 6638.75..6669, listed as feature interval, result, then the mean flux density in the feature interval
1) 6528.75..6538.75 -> -0.5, 29.2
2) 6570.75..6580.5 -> -0.5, 29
